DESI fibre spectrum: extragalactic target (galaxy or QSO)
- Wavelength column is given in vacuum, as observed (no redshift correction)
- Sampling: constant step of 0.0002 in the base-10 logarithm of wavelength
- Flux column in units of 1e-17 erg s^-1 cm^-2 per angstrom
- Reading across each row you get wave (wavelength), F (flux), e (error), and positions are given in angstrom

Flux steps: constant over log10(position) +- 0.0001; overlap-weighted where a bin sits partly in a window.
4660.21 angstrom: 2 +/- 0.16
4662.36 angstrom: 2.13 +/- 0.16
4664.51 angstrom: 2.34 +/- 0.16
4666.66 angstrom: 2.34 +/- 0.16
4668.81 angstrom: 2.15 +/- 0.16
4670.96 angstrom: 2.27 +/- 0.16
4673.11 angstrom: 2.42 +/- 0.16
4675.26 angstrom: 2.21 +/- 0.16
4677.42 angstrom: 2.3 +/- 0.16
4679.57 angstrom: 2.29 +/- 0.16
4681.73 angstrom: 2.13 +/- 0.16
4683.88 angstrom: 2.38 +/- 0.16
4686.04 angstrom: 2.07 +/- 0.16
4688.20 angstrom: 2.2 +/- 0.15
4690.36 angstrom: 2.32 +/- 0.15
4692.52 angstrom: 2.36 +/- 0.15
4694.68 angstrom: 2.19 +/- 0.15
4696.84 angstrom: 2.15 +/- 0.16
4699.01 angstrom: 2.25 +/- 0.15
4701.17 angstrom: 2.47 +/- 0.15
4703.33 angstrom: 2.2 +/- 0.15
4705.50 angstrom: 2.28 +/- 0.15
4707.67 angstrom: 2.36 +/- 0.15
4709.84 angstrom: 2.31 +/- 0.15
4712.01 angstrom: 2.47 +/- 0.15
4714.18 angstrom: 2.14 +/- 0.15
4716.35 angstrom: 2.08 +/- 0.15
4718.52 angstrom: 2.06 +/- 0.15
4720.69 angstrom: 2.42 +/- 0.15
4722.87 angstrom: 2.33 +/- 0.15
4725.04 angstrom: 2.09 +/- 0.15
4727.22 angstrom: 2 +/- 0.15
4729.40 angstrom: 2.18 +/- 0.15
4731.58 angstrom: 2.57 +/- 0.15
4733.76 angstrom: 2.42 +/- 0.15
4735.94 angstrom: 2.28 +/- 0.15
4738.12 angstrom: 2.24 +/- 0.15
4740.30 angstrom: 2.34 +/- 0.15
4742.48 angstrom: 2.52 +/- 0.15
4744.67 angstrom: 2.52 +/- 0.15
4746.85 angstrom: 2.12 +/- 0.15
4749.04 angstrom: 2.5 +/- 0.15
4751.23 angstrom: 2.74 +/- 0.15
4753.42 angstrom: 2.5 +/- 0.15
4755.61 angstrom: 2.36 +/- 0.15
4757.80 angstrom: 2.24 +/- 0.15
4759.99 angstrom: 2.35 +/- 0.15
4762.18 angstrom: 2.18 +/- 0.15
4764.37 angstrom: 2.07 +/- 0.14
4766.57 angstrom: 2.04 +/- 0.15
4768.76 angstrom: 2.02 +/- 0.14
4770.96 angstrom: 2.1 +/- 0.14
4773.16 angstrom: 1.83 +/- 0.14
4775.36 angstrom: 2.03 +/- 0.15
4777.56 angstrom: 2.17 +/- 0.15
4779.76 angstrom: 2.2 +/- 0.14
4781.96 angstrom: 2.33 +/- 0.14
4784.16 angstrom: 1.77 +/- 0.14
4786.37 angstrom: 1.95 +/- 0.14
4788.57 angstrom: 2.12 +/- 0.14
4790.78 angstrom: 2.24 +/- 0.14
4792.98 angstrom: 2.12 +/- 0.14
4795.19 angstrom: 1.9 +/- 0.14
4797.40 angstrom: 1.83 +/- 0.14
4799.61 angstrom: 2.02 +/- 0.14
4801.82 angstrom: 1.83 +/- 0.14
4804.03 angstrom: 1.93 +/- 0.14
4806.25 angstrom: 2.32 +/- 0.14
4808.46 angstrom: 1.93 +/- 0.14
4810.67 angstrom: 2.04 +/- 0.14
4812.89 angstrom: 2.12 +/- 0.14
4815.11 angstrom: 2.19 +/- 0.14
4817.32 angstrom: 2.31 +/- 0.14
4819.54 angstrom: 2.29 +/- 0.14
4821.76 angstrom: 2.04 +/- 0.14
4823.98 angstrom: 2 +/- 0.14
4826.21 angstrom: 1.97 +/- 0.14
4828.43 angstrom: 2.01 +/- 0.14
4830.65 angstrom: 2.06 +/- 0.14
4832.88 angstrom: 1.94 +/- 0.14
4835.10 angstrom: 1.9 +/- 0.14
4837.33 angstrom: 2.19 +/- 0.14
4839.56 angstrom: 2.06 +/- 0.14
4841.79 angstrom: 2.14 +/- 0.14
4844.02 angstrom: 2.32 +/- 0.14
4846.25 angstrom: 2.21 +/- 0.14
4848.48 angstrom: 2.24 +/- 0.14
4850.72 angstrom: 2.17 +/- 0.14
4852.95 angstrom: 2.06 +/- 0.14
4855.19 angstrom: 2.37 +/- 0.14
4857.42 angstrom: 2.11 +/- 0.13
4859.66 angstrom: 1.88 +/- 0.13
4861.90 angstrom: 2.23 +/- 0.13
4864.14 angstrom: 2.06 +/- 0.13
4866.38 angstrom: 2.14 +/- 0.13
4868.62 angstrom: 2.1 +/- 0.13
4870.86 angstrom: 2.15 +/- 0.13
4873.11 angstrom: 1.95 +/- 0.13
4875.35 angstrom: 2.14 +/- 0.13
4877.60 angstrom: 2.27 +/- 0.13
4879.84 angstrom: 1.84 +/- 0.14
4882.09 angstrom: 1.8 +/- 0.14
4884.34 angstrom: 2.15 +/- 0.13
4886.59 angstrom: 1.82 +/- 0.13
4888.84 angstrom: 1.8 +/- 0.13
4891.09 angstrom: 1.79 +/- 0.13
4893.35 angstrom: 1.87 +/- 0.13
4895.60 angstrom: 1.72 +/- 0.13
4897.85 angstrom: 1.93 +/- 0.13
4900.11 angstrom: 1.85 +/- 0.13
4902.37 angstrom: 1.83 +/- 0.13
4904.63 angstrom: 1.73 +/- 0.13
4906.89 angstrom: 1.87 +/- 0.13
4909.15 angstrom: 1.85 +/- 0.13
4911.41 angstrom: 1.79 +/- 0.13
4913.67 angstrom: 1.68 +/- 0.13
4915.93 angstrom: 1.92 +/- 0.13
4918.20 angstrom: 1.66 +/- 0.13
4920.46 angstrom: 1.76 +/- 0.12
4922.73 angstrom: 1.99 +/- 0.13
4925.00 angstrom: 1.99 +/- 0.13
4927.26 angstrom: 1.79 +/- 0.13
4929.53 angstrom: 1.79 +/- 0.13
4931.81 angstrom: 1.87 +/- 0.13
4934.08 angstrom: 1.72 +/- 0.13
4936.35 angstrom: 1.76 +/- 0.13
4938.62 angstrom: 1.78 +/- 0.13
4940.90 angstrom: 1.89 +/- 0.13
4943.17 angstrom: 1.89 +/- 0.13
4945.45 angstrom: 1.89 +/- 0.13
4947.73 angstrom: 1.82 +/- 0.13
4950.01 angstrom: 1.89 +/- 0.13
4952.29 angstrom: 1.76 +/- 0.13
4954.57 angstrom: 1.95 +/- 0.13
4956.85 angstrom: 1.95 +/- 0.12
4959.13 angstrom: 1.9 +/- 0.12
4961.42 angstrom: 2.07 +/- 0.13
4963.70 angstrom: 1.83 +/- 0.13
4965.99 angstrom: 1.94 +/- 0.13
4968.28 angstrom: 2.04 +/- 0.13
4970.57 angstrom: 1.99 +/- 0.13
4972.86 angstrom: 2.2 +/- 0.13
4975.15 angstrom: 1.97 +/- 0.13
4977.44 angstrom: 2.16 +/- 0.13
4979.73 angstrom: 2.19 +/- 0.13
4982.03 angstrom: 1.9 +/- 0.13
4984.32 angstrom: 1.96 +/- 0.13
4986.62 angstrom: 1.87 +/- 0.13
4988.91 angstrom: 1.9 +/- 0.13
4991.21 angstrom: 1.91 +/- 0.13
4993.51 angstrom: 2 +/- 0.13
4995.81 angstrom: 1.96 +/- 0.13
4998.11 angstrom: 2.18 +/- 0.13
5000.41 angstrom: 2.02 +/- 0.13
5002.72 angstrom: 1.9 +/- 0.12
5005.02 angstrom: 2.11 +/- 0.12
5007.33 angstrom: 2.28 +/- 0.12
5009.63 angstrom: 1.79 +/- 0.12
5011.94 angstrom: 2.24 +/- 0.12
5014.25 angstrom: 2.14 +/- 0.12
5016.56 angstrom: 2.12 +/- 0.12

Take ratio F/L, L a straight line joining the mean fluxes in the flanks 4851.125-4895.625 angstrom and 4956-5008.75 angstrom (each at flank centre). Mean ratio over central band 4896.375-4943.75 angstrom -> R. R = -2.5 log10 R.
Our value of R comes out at 0.109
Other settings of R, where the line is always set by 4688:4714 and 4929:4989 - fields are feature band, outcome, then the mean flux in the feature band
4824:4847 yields 0.01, 2.07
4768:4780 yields 0.07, 2.05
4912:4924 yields 0.10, 1.8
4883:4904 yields 0.09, 1.86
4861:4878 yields -0.04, 2.12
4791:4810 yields 0.08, 2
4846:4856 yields -0.06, 2.2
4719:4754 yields -0.05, 2.35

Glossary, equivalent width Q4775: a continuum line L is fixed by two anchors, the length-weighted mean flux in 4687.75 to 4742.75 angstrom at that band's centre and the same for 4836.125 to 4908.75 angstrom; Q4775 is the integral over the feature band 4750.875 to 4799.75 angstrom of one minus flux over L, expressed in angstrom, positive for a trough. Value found 1.2 angstrom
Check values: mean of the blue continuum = 2.28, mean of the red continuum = 2.02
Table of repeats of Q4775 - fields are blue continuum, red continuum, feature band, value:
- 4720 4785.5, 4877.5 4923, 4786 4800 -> 0.7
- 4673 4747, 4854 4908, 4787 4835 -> 1.0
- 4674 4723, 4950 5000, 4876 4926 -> 4.7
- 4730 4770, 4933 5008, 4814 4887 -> 2.1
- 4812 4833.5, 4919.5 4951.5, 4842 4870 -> -1.9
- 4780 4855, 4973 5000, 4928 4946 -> 1.9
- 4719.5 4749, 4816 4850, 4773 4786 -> 0.9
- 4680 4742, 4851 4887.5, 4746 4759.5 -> -1.2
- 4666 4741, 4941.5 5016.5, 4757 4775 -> 0.8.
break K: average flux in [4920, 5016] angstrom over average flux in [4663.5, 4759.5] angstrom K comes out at 0.85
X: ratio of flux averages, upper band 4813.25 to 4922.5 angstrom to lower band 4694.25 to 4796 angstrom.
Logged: 0.90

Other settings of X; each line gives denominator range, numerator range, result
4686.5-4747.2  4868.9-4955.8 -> 0.82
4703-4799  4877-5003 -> 0.86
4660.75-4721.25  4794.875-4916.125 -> 0.89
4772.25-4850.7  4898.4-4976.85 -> 0.90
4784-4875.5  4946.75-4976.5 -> 0.94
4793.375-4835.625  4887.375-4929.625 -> 0.89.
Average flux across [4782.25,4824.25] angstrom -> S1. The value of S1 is 2.06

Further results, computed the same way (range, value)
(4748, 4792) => 2.19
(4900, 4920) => 1.79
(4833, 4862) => 2.13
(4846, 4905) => 2.01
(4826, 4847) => 2.08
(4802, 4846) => 2.09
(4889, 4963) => 1.84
